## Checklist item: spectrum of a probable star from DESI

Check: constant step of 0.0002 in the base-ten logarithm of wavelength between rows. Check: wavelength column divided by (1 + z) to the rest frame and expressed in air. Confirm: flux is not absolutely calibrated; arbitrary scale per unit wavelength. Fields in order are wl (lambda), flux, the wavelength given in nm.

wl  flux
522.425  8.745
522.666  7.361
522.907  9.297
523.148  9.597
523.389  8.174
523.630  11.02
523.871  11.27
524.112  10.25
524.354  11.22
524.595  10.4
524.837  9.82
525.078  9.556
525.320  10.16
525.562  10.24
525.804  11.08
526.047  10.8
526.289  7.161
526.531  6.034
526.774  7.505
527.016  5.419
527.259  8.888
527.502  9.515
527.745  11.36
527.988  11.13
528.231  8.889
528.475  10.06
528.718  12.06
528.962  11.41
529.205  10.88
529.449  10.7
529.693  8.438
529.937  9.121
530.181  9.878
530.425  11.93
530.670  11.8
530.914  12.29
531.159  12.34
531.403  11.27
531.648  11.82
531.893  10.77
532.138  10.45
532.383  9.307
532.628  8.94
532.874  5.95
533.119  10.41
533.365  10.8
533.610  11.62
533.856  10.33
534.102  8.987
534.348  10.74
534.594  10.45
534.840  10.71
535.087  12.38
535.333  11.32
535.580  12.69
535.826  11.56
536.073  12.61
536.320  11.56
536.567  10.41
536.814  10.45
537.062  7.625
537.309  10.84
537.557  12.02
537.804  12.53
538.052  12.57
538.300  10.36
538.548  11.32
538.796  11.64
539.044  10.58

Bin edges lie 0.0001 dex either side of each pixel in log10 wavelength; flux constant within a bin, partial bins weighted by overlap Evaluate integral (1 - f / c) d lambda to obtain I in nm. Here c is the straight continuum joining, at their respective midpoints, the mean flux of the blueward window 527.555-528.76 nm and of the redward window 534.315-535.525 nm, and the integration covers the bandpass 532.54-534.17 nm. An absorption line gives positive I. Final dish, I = 0.22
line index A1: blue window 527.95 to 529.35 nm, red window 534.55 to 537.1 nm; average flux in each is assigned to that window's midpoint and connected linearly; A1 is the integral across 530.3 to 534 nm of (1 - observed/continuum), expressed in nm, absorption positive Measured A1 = 0.10 nm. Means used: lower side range 10.7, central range 10.7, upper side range 11.2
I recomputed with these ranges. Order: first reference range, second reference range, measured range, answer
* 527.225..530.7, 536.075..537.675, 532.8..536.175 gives -0.078 nm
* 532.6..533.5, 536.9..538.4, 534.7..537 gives -0.268 nm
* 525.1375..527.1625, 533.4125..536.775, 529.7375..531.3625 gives -0.203 nm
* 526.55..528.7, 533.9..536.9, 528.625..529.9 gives -0.140 nm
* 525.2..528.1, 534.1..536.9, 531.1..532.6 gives -0.065 nm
